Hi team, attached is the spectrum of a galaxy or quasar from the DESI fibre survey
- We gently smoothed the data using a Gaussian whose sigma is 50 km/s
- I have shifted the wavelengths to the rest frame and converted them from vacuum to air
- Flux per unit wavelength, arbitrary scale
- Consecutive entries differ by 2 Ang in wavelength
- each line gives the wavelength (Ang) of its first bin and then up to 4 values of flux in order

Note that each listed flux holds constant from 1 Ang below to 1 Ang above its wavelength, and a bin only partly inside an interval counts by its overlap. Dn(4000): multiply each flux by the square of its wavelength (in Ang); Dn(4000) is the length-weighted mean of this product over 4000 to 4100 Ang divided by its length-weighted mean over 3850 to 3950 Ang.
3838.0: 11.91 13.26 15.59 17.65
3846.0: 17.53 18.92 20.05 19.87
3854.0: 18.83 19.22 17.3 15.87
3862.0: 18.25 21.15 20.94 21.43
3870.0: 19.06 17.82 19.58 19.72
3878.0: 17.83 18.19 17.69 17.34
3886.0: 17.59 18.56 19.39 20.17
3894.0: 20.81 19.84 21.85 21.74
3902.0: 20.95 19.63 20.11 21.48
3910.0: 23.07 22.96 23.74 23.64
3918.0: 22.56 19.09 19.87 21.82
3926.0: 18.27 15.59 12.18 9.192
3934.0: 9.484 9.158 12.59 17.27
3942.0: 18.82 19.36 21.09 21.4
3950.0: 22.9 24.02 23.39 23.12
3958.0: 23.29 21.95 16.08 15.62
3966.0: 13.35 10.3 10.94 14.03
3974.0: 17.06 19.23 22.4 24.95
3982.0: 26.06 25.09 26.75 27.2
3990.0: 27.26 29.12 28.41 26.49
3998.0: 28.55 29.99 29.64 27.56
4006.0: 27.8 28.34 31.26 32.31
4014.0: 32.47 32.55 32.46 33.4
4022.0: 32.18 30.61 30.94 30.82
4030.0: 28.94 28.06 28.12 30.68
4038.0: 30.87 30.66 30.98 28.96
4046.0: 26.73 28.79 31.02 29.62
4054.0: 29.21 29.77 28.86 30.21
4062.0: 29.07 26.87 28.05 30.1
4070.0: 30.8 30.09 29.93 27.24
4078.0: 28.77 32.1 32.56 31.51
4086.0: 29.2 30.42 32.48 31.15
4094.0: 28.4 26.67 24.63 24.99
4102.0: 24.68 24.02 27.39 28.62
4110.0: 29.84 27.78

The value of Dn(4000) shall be 1.70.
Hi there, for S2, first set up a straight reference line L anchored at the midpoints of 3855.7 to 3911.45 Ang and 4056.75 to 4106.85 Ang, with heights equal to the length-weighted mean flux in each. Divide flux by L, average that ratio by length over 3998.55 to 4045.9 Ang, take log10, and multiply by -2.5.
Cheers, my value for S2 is -0.17 mag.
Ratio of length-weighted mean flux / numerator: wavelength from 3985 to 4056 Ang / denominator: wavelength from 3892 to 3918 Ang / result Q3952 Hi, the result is 1.37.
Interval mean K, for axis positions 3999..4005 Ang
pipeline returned 29.1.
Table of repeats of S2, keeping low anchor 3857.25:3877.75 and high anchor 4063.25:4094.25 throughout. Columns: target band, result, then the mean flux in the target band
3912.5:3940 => 0.29 mag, 16.8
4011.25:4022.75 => -0.21 mag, 32.6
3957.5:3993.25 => 0.20 mag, 20.6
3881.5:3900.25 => 0.05 mag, 19.5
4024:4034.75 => -0.08 mag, 29.5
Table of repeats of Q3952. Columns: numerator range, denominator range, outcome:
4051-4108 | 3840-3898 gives 1.54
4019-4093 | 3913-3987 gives 1.60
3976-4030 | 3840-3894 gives 1.55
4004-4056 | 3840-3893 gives 1.63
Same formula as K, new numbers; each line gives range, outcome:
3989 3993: 28.2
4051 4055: 29.4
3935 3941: 13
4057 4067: 28.6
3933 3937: 9.32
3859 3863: 17.1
